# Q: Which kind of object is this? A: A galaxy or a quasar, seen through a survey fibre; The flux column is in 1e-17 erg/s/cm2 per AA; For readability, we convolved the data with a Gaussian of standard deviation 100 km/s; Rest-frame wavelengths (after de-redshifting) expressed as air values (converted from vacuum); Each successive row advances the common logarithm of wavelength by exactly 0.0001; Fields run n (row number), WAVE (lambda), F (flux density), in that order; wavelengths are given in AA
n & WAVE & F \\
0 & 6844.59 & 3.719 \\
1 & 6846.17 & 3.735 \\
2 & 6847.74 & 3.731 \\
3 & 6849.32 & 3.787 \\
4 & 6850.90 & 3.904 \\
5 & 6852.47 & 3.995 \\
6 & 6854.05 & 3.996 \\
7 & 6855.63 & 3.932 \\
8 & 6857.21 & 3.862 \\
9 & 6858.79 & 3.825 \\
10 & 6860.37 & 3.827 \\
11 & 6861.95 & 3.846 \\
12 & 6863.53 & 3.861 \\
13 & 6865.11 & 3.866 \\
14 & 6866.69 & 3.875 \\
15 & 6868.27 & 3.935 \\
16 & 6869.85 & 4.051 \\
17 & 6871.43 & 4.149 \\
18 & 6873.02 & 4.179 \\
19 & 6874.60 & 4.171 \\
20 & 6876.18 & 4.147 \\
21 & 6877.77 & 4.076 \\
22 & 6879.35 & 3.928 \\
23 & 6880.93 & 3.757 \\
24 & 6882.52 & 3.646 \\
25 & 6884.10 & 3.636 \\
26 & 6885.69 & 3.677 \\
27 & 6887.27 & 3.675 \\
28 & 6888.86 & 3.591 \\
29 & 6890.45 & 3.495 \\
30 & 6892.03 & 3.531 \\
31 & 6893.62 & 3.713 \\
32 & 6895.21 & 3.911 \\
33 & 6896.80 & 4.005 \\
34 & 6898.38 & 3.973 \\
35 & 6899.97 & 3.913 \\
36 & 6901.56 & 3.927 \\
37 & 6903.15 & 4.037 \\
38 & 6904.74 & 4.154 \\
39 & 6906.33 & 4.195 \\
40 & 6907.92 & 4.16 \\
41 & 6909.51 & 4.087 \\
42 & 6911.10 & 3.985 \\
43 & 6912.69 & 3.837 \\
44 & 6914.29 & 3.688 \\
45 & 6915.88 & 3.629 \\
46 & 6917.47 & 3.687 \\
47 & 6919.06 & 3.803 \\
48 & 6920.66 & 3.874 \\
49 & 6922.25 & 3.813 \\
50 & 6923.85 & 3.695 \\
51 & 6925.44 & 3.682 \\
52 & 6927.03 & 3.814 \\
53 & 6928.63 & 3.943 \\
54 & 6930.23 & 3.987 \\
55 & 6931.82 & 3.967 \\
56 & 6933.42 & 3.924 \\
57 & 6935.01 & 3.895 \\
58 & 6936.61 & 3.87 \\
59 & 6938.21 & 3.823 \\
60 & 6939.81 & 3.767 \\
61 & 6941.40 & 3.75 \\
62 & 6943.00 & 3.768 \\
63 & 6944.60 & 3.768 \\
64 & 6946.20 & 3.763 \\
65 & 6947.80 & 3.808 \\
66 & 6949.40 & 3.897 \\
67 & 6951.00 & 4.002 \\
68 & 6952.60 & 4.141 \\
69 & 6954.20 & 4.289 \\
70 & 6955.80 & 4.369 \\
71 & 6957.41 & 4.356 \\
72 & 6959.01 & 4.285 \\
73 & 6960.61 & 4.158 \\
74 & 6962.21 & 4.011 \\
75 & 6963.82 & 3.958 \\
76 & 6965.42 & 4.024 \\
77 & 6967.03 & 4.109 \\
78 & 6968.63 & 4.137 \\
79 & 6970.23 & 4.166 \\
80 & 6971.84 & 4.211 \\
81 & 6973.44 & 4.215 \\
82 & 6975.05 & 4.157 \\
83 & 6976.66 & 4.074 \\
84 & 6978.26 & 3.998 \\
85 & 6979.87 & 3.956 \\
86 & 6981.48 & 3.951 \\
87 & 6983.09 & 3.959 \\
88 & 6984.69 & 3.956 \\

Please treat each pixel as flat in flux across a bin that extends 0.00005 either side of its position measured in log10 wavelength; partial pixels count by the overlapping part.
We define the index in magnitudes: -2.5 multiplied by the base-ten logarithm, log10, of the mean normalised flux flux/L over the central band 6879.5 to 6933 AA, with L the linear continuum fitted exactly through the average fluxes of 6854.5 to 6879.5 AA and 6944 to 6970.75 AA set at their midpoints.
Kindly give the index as 0.05 mag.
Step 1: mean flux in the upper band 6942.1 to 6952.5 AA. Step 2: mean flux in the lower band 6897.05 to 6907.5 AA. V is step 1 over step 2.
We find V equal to 1.0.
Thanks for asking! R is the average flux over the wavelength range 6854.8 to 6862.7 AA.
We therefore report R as 3.86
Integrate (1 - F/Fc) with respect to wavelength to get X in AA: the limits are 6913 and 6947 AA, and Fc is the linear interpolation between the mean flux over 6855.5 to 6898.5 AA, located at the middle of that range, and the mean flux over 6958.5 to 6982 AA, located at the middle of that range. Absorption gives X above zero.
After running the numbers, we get 1.59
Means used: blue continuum 3.86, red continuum 4.09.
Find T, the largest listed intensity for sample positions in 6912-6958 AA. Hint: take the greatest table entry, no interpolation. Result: 4.369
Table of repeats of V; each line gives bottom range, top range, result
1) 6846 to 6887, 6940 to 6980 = 1.04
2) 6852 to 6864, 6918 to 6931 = 0.98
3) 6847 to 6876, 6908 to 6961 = 0.99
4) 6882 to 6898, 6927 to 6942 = 1.05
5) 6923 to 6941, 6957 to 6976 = 1.08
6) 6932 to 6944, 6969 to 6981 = 1.07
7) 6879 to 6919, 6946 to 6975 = 1.07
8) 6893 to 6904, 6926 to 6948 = 0.98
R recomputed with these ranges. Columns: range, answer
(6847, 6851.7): 3.81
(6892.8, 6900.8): 3.9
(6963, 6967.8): 4.02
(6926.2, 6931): 3.91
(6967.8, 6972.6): 4.17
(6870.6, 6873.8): 4.16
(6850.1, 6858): 3.94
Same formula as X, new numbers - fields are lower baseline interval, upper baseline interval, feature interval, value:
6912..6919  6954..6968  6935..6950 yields 0.7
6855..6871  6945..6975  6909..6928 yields 1.0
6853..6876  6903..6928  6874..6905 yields 0.6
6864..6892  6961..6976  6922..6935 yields 0.5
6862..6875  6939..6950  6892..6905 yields 0.0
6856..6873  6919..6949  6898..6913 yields -0.7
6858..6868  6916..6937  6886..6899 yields 0.4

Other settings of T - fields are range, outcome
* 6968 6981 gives 4.215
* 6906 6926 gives 4.195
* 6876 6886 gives 4.147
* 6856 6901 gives 4.179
